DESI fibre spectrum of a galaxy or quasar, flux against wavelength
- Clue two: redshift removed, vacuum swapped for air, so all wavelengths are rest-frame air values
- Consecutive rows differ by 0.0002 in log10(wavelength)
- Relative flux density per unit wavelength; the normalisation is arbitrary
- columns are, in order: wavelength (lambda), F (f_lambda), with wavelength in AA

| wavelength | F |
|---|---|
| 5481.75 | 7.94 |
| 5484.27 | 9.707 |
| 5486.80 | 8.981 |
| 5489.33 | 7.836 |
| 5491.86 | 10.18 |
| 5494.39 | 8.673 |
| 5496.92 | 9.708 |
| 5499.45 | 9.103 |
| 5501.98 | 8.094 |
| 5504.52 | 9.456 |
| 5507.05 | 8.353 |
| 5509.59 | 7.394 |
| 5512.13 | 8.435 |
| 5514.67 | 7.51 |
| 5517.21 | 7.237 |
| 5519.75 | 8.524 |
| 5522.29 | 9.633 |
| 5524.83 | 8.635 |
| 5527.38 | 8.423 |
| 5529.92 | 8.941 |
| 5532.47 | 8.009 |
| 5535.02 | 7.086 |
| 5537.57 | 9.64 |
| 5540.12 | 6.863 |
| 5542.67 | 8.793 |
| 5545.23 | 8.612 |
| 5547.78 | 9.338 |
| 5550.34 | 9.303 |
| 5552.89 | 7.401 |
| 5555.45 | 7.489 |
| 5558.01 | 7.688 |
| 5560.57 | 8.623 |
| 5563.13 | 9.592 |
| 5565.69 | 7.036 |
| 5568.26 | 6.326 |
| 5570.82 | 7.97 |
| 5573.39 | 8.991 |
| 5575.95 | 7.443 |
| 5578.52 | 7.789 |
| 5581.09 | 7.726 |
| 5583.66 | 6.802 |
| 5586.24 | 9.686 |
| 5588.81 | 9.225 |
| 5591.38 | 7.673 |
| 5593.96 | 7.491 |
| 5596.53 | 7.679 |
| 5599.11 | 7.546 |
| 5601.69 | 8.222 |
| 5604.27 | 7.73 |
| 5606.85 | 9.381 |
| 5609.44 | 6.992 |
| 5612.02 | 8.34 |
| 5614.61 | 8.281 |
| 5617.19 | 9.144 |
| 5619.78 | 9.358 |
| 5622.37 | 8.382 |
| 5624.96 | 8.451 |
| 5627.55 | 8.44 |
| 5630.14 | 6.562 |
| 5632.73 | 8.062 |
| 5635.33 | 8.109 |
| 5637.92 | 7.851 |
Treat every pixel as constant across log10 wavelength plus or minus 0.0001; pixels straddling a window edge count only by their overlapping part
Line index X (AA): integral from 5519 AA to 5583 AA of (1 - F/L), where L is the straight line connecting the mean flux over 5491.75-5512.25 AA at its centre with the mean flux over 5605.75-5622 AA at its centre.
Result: 3.4 AA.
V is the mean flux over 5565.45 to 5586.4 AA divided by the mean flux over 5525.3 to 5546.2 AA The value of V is 0.9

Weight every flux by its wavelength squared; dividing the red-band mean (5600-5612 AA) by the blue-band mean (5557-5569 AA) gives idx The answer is 1.0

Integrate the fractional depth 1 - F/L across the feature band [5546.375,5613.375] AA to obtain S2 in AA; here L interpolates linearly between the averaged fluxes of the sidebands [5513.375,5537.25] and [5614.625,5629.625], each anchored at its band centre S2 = 3.2 AA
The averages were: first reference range 8.28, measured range 8.06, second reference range 8.6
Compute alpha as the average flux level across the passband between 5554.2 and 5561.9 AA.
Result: 7.95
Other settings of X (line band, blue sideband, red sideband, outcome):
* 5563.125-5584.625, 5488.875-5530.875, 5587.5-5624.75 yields 1.9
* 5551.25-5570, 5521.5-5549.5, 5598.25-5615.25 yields 1.3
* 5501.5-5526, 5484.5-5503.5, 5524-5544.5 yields 0.9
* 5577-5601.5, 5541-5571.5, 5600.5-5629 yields 1.0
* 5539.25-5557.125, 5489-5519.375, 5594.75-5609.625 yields 0.0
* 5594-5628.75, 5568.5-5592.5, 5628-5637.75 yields -1.9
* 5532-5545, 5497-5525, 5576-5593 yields 0.3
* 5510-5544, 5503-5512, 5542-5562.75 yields 0.6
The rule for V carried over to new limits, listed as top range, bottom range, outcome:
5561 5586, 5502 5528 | 0.94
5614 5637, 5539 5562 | 1.01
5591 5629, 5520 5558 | 0.98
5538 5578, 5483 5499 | 0.89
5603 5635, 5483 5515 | 0.94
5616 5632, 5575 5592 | 1.04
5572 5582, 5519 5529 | 0.91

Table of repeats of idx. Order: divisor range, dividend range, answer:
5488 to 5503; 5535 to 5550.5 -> 0.98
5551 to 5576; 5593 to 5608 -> 1.03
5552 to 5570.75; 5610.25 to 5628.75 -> 1.13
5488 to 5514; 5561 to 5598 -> 0.94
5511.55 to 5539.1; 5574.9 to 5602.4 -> 0.97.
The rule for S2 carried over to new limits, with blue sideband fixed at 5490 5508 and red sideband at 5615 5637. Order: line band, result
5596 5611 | 0.9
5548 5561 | 0.8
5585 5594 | -0.1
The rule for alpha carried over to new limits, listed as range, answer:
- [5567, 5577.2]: 7.69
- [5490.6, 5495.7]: 9.43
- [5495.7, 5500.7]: 9.41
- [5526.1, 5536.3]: 8.11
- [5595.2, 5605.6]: 7.8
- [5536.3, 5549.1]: 8.65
